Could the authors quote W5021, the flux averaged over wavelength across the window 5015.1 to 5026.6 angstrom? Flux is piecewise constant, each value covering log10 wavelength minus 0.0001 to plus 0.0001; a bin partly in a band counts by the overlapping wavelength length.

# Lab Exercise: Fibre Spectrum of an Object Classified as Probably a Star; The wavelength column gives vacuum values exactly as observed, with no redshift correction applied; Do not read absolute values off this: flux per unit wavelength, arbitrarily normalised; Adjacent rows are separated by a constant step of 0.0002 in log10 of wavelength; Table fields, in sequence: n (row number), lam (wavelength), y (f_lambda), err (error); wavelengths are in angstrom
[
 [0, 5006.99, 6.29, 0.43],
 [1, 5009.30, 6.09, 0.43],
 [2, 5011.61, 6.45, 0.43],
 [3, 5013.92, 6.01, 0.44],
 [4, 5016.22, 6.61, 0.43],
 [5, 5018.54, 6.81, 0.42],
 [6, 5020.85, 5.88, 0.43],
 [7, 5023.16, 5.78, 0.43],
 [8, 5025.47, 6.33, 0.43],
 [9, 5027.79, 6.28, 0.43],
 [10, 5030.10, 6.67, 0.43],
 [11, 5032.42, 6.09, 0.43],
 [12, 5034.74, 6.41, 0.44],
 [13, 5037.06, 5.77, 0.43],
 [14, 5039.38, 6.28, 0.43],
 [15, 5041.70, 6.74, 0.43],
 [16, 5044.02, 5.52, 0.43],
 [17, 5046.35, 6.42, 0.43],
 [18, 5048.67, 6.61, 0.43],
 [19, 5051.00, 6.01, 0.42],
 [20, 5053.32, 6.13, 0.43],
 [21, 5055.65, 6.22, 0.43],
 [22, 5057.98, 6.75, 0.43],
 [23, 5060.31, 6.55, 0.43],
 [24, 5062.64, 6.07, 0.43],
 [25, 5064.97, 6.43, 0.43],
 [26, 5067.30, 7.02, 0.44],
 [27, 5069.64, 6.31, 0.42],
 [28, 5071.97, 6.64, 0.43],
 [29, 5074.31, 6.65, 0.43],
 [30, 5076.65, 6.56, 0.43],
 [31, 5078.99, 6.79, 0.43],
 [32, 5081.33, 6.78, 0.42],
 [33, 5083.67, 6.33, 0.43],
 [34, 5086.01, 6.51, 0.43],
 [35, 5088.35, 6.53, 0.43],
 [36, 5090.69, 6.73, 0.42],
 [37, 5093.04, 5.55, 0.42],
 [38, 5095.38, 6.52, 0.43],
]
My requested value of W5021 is 6.28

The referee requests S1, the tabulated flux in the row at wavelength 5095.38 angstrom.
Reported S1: 6.52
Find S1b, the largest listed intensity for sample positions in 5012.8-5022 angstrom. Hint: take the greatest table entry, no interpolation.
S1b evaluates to 6.81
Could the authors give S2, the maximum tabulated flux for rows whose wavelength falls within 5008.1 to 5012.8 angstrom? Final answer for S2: 6.45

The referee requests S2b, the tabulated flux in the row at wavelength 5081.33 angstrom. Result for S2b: 6.78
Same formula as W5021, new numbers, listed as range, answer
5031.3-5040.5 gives 6.14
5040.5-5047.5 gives 6.22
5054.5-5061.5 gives 6.51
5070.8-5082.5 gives 6.68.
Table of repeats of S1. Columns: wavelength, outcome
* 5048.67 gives 6.61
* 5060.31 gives 6.55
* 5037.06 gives 5.77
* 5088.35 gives 6.53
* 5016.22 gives 6.61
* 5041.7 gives 6.74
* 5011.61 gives 6.45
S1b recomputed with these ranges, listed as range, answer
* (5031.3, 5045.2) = 6.74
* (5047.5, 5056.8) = 6.61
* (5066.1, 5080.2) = 7.02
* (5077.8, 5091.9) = 6.79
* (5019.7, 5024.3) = 5.88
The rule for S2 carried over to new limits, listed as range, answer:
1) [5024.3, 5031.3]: 6.67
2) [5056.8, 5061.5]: 6.75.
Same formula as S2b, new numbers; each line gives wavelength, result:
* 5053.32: 6.13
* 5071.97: 6.64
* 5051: 6.01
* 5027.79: 6.28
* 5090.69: 6.73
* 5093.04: 5.55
